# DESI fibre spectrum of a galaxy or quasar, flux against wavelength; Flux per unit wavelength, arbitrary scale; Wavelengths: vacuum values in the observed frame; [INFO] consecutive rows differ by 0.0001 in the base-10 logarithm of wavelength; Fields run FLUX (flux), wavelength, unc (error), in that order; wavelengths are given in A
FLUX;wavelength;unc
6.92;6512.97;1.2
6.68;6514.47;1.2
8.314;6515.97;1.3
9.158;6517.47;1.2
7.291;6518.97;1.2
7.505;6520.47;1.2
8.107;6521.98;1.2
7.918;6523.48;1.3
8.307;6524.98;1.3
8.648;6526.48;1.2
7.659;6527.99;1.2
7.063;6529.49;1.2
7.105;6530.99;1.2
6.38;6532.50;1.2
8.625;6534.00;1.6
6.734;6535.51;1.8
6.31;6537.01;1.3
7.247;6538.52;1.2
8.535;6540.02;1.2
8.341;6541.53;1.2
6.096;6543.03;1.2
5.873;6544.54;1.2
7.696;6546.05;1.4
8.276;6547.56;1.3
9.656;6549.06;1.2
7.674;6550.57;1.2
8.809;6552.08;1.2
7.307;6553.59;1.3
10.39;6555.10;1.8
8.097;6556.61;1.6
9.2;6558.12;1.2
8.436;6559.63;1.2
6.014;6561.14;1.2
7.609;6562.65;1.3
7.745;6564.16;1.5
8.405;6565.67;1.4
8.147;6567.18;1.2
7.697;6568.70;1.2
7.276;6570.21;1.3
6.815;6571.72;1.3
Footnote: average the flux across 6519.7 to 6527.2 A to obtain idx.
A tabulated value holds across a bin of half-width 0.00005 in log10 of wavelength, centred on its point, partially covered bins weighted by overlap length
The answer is 8.09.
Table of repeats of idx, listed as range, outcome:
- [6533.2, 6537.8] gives 7.21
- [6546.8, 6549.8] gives 8.98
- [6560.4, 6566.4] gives 7.45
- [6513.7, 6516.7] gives 7.49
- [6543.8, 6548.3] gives 7.27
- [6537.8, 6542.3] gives 8.05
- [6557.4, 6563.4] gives 7.81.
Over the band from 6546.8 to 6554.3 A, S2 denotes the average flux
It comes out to 8.35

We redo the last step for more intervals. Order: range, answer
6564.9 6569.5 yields 8.07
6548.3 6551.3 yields 8.69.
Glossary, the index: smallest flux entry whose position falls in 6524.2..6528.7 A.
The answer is 7.659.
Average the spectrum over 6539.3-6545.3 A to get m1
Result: 7.2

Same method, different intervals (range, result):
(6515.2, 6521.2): 8.07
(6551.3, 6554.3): 8.06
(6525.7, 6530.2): 7.8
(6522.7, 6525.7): 8.12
